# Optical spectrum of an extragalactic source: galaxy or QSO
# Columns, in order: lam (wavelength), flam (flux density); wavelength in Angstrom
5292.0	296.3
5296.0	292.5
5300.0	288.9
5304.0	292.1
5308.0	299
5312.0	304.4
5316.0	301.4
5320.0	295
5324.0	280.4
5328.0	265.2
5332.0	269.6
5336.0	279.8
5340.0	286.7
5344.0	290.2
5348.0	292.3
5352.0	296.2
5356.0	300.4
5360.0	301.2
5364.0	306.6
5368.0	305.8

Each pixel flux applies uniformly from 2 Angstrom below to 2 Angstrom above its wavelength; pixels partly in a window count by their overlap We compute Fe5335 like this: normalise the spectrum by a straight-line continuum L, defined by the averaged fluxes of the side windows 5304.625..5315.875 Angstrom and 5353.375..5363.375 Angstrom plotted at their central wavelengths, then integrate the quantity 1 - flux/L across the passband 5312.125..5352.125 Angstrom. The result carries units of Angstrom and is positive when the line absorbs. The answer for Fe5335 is 1.97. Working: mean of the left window 300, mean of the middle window 286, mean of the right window 301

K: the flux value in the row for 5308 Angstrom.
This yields 299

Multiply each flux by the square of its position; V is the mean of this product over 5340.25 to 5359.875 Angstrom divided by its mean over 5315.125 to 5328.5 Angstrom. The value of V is 1.04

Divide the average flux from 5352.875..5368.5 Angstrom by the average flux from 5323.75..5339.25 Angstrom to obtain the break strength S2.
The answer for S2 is 1.10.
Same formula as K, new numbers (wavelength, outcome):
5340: 286.7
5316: 301.4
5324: 280.4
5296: 292.5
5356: 300.4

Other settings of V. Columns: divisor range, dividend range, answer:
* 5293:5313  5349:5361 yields 1.03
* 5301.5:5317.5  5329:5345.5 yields 0.95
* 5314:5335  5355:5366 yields 1.09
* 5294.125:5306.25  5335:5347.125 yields 1.00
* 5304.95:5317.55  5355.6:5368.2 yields 1.03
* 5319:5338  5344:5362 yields 1.08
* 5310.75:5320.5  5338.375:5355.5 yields 0.98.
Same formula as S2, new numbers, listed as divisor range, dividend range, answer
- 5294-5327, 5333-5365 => 1.00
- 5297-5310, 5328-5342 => 0.94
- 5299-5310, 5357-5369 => 1.04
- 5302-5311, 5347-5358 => 1.00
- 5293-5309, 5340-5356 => 1.00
